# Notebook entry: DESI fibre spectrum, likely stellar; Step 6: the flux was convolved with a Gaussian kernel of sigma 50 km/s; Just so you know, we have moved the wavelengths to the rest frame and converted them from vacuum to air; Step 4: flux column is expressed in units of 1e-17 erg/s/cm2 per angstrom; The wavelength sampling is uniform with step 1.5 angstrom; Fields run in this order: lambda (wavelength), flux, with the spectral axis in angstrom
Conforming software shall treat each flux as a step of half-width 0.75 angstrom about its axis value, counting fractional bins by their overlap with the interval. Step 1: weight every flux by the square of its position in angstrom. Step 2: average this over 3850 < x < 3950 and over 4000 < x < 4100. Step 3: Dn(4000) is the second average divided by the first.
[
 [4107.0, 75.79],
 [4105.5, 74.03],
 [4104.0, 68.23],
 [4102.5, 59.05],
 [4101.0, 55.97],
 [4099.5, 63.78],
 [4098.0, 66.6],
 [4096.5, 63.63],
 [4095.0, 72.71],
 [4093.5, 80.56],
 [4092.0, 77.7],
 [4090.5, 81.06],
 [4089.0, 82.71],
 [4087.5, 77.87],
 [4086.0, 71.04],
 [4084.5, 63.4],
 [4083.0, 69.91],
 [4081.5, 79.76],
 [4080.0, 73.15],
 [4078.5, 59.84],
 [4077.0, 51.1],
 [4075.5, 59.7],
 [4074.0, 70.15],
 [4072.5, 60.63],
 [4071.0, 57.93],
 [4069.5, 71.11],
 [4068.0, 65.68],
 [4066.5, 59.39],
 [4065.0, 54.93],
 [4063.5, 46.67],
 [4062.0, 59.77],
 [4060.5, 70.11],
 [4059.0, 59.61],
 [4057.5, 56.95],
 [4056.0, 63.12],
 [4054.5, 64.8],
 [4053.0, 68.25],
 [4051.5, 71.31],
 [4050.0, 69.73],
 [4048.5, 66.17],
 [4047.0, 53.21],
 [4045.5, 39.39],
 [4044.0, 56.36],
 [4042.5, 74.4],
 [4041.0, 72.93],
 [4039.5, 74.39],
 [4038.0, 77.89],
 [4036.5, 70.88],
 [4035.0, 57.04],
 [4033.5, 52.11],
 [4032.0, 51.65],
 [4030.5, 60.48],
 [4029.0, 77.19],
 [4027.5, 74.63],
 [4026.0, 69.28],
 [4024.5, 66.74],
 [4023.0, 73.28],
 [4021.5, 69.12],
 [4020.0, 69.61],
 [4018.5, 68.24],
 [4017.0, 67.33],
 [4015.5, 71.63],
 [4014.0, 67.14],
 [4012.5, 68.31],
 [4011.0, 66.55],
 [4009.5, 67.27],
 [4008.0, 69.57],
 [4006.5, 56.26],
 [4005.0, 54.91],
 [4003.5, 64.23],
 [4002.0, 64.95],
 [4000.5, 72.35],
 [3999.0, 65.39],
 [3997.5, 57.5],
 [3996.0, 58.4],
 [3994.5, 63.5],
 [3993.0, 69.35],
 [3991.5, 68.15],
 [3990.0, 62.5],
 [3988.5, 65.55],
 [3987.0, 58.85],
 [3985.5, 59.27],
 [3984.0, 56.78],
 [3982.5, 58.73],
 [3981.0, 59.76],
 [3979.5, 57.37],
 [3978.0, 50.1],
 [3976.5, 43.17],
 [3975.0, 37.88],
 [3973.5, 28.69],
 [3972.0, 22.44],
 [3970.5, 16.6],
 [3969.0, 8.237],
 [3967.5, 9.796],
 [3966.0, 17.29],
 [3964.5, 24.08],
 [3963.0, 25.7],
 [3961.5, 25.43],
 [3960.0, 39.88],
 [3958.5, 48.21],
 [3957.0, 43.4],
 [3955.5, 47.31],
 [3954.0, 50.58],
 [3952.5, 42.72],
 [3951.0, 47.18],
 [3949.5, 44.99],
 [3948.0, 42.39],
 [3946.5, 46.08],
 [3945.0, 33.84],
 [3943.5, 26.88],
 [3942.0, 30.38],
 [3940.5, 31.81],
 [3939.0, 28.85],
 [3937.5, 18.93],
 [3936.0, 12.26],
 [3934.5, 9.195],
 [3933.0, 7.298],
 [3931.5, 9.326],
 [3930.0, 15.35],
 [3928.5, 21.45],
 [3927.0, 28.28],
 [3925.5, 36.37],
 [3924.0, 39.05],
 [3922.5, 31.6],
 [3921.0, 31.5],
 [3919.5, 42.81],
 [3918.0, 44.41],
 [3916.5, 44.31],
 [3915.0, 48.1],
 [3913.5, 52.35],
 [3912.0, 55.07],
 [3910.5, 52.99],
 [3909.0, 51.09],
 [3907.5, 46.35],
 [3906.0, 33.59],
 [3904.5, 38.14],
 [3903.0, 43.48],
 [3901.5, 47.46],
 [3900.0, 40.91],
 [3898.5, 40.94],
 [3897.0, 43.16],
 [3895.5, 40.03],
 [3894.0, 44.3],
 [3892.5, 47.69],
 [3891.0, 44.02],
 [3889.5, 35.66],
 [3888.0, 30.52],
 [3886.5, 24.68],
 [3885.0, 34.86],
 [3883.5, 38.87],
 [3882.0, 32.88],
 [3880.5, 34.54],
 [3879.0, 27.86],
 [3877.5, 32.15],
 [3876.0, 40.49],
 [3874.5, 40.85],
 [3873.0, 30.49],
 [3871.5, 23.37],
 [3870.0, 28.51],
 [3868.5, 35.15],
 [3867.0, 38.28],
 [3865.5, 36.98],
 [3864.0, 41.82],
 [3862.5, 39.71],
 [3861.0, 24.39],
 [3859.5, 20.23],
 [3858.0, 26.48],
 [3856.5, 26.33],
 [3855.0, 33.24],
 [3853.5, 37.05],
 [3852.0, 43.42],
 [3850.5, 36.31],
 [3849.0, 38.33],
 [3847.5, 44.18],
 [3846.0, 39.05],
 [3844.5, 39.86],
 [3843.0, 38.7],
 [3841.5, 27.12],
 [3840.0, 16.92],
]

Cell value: 2.0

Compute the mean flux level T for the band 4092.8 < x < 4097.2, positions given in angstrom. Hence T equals 72.3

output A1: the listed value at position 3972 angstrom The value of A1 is 22.44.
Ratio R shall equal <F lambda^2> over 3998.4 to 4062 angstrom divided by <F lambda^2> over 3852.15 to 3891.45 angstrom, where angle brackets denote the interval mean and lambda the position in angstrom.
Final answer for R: 2.1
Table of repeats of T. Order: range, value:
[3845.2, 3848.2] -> 41.5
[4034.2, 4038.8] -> 68.5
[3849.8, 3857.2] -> 35.3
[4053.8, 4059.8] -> 61.2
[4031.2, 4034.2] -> 52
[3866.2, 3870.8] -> 33.9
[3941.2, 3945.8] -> 30.6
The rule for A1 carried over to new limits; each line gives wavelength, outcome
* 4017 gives 67.33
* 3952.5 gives 42.72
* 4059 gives 59.61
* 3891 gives 44.02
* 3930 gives 15.35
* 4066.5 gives 59.39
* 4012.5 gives 68.31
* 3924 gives 39.05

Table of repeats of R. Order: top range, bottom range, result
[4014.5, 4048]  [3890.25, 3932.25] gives 1.76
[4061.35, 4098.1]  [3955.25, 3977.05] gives 2.48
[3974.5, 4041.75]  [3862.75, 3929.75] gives 1.76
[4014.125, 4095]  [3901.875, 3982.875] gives 1.99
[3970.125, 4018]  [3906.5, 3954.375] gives 1.72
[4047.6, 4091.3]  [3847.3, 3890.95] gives 2.15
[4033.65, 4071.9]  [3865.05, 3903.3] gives 1.87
